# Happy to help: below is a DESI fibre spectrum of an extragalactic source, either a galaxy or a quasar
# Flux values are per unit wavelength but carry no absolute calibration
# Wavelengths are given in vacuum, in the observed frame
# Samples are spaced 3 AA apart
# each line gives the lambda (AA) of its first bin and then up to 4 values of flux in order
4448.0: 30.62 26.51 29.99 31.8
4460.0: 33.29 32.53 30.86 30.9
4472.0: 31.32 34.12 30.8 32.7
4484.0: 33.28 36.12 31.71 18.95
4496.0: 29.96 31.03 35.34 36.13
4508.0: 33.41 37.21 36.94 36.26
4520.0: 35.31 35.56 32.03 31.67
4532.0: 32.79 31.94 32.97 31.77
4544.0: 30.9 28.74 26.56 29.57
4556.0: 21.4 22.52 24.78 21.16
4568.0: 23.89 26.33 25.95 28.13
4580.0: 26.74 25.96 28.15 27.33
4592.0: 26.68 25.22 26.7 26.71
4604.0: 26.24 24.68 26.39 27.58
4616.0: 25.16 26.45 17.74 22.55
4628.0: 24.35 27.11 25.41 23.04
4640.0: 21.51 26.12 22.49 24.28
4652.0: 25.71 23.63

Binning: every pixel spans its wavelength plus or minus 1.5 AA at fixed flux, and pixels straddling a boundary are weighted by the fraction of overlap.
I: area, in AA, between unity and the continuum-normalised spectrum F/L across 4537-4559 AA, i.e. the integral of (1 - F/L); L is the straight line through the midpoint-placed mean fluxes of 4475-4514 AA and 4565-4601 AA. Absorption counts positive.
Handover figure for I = 0.3 AA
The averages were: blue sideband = 32.5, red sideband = 26.3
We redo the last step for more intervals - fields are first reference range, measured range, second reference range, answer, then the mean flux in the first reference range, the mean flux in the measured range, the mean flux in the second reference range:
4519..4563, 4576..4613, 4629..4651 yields 0.4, 29.9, 26.6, 24.3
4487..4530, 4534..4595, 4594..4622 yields 4.1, 33.1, 27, 25.7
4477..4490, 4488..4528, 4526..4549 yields -0.9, 33.1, 33.1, 31.5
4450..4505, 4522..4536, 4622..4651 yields -1.8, 31.4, 32.7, 23.8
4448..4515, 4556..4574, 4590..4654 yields 2.6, 32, 23.7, 24.9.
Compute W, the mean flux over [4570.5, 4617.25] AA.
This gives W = 26.5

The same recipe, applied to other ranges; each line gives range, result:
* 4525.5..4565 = 28.7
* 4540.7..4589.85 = 26.3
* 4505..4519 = 36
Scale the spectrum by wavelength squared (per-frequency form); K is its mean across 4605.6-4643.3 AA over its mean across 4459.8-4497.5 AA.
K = 0.8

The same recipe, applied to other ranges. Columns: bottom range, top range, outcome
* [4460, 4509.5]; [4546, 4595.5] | 0.84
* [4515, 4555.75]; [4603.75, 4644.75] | 0.80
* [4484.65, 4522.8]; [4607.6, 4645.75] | 0.77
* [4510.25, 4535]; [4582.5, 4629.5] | 0.77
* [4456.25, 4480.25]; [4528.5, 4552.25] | 1.00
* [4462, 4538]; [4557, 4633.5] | 0.81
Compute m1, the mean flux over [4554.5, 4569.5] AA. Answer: 22.8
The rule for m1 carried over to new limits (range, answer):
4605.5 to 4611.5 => 25.5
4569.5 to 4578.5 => 26.8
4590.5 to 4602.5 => 26.3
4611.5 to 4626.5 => 23.9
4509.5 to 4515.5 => 37.1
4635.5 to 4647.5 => 23.3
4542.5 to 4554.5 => 28.9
